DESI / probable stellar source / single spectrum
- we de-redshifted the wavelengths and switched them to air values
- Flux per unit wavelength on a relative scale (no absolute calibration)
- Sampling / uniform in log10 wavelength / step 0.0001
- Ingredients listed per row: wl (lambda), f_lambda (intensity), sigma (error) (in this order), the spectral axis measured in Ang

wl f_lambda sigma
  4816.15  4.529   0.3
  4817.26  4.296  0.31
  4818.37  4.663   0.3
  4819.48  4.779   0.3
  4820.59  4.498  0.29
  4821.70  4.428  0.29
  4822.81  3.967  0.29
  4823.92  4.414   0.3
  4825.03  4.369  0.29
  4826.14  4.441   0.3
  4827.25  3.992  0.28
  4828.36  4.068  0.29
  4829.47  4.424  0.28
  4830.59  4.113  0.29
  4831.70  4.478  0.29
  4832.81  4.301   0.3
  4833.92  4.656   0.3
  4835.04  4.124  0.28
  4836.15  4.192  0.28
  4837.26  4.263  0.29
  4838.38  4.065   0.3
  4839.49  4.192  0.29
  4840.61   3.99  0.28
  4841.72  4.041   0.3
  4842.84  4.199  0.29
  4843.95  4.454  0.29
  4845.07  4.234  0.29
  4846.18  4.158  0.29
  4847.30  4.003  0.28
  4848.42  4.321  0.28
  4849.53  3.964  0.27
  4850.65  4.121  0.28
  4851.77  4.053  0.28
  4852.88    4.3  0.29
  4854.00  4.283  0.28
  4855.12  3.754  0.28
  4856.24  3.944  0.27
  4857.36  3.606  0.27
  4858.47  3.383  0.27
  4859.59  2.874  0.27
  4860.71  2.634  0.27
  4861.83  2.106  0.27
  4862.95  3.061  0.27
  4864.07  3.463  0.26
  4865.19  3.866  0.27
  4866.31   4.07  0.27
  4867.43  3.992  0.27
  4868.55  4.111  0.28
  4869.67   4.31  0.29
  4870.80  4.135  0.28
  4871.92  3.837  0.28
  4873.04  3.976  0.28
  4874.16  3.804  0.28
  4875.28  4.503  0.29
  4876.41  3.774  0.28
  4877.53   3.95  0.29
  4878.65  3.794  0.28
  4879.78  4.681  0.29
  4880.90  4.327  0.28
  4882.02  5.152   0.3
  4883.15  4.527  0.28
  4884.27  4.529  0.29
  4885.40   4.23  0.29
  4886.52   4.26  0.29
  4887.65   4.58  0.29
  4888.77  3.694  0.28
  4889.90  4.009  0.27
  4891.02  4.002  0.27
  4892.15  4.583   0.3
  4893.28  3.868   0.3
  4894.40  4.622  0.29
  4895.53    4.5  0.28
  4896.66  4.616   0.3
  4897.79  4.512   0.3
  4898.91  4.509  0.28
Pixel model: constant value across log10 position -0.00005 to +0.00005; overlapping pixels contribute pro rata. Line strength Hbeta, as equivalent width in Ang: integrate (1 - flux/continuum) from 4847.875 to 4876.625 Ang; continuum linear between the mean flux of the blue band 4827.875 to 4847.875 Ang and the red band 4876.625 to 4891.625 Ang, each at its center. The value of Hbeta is 3.19 Ang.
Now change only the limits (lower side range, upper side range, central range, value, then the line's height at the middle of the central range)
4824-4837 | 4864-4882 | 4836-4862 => 1.9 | 4.2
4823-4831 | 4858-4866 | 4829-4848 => -1.8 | 3.87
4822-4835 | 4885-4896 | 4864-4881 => 0.8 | 4.25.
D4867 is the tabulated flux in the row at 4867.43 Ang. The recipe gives 3.992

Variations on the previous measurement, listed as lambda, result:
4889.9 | 4.009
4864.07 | 3.463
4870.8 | 4.135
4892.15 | 4.583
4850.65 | 4.121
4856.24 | 3.944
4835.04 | 4.124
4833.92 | 4.656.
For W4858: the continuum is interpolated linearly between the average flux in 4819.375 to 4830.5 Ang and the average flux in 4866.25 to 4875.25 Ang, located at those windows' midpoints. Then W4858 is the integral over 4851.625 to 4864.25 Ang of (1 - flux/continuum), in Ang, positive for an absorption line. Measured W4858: 2.1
